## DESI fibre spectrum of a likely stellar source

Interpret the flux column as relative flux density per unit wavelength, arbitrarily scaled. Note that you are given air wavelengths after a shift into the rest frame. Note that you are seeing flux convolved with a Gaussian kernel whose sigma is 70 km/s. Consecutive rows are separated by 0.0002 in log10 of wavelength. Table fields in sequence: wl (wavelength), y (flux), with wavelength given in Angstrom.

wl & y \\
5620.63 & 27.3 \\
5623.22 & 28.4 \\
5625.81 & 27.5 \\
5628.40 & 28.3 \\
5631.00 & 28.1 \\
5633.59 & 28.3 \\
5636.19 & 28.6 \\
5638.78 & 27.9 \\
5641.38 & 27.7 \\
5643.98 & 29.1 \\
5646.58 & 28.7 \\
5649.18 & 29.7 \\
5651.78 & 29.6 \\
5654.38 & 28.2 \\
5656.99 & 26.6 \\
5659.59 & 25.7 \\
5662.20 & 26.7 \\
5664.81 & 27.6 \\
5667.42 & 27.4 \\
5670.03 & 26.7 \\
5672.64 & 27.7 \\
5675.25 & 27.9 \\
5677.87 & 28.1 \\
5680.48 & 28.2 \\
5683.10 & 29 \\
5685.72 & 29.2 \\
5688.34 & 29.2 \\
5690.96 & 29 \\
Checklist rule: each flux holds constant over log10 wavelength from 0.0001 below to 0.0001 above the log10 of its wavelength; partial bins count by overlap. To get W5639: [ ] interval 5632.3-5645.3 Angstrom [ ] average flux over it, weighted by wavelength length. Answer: 28.3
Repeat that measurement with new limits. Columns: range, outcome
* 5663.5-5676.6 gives 27.5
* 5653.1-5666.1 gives 26.9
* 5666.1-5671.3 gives 27.1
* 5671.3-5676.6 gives 27.8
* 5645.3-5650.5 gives 29.2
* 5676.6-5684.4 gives 28.4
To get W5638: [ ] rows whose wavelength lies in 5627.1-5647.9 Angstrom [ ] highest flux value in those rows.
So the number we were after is 29.1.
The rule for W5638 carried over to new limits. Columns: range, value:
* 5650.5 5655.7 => 29.6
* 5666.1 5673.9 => 27.7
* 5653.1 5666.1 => 28.2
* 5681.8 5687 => 29.2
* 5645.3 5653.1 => 29.7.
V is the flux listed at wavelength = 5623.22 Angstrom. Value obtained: 28.4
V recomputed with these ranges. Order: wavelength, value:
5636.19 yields 28.6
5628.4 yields 28.3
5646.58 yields 28.7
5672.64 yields 27.7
